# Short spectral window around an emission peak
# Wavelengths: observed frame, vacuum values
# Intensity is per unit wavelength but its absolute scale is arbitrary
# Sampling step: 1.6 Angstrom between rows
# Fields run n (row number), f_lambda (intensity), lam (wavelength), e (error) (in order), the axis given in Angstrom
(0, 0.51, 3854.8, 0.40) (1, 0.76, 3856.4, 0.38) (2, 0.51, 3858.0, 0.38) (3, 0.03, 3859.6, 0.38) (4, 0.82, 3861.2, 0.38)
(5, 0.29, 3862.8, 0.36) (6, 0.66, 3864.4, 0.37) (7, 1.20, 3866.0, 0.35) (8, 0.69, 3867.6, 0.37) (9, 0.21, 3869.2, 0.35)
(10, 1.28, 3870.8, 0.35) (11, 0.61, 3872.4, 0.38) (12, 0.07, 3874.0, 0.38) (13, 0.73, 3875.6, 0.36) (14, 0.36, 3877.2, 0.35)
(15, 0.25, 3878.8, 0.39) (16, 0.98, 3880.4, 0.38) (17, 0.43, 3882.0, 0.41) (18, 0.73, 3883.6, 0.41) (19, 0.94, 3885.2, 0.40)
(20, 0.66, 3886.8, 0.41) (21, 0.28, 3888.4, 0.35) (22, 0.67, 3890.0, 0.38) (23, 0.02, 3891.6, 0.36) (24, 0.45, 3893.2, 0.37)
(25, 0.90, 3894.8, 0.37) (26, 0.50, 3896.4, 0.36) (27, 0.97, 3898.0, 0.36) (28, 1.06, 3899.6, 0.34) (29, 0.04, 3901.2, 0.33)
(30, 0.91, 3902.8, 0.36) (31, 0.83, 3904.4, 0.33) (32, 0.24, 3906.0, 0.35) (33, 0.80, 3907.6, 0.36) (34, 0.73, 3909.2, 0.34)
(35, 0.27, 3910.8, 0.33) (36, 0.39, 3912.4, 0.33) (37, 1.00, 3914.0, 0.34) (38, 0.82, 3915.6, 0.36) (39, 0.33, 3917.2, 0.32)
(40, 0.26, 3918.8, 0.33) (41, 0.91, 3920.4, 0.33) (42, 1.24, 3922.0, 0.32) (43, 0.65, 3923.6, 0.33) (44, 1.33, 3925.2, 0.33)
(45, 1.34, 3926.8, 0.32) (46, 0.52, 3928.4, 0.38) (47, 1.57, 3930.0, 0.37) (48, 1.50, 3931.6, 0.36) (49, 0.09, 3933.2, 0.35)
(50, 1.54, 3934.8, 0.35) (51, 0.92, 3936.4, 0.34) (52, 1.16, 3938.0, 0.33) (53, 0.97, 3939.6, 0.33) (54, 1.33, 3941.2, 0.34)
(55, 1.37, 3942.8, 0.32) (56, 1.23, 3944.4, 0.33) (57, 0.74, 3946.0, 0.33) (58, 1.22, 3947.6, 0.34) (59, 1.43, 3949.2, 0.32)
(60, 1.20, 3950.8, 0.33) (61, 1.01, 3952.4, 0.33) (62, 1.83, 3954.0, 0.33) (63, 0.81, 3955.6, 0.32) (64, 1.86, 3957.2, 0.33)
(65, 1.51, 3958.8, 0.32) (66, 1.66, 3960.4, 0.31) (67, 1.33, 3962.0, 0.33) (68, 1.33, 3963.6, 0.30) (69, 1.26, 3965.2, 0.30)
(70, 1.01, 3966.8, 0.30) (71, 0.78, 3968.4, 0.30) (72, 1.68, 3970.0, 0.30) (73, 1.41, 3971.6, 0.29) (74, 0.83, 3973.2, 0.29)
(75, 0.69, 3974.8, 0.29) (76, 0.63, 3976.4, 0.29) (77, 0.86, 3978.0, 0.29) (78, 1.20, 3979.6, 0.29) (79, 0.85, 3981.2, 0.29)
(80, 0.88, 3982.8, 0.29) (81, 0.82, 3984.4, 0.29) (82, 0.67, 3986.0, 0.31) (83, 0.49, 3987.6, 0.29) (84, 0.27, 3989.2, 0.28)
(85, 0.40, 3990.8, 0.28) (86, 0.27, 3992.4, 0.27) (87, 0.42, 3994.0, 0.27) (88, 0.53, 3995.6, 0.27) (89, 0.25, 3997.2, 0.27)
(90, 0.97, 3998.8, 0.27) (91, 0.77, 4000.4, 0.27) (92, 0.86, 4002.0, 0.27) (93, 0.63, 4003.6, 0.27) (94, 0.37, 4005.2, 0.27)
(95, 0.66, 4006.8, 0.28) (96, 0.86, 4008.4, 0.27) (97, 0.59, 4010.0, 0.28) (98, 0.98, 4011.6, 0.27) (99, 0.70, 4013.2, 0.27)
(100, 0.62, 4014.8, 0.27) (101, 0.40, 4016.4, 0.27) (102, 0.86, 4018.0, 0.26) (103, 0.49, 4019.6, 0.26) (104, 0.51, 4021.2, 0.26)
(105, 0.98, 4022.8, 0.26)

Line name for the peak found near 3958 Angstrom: C IV 1549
